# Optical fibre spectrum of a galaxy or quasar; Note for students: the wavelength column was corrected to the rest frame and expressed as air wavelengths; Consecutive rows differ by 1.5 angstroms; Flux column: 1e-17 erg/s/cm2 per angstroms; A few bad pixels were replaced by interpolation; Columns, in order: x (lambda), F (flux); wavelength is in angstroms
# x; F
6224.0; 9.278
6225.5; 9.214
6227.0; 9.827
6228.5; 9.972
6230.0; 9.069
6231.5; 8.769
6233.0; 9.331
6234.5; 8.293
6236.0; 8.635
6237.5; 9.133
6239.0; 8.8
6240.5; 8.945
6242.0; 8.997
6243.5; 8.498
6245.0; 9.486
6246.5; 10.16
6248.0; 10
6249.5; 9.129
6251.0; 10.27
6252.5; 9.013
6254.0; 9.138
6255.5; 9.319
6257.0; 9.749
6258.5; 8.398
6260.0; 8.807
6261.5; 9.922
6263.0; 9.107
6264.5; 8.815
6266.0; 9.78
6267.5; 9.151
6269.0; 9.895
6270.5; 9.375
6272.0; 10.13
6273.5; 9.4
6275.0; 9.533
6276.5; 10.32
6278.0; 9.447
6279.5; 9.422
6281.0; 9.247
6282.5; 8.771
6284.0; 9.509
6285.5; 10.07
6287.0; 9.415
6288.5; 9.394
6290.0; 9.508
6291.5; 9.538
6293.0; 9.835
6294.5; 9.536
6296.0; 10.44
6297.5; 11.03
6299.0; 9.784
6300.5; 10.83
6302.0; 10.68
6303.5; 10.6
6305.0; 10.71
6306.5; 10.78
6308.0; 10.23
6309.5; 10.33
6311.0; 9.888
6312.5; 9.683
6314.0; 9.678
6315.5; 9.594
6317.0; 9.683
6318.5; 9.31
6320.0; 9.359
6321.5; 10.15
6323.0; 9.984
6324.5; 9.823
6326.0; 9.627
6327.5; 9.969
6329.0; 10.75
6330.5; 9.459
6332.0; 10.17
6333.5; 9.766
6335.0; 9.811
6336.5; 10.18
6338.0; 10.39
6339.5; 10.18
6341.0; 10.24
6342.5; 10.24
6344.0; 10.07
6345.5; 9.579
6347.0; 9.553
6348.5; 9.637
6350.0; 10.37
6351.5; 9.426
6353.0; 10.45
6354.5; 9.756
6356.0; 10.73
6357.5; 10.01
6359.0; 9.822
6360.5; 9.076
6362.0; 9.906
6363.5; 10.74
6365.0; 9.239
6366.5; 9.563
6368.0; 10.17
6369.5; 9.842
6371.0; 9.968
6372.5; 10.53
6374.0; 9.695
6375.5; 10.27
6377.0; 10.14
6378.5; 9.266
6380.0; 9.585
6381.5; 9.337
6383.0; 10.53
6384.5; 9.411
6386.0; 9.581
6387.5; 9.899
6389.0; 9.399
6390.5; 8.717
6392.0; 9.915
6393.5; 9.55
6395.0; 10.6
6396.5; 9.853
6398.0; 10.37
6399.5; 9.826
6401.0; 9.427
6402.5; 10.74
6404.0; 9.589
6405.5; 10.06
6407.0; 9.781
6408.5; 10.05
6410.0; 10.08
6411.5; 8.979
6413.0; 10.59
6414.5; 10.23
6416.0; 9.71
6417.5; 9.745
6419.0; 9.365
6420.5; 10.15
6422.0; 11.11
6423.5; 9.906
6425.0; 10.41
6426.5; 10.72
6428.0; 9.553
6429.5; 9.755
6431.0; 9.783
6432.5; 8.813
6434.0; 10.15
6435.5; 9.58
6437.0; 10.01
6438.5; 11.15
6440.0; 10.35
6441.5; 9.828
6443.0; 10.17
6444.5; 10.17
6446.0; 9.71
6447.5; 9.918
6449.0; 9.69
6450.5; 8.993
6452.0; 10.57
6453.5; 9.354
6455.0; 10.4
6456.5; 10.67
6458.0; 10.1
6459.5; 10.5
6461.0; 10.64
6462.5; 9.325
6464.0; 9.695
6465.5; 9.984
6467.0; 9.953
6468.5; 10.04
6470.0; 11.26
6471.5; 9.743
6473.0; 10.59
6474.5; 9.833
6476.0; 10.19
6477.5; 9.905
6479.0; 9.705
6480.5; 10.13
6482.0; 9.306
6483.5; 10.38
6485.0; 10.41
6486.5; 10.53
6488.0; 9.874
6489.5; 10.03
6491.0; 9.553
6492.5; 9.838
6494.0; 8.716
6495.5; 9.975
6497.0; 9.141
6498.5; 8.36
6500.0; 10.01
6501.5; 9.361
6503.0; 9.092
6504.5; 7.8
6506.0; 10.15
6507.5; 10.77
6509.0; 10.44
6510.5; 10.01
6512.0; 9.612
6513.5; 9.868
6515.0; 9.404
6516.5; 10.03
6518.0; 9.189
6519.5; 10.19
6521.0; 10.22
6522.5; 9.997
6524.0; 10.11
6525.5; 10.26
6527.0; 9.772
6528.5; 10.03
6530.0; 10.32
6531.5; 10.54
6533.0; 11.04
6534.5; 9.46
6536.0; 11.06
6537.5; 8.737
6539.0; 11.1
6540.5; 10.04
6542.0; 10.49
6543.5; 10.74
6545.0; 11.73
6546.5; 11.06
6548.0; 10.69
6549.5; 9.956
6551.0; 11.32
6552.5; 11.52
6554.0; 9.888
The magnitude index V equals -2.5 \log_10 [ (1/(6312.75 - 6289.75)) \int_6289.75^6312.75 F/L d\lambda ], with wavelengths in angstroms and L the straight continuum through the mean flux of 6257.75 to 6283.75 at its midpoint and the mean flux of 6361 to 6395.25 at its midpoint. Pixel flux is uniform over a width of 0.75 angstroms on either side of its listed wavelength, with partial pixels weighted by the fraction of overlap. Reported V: -0.081 mag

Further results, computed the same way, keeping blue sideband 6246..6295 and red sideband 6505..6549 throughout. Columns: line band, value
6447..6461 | 0.00 mag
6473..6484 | 0.01 mag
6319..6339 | -0.03 mag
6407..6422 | 0.00 mag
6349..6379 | -0.02 mag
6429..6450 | 0.01 mag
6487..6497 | 0.05 mag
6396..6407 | -0.01 mag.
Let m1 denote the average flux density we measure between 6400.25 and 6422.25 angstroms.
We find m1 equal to 9.95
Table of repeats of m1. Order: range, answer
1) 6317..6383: 9.91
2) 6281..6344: 9.97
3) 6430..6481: 10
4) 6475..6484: 9.92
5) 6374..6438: 9.87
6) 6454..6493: 10.1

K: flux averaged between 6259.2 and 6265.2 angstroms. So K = 9.16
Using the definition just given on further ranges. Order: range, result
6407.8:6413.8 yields 9.93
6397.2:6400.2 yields 10.1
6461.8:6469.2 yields 9.8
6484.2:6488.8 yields 10.3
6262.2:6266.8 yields 9.24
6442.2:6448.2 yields 9.99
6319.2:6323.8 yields 9.83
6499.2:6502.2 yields 9.67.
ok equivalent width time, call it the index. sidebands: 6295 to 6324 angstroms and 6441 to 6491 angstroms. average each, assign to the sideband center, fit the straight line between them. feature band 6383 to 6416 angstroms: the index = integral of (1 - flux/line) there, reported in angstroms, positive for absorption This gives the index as 0.75 angstroms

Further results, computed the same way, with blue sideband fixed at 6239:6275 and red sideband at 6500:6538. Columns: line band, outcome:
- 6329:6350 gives -1.00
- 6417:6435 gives -0.44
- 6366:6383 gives -0.49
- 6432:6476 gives -1.25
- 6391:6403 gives -0.42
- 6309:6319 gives -0.27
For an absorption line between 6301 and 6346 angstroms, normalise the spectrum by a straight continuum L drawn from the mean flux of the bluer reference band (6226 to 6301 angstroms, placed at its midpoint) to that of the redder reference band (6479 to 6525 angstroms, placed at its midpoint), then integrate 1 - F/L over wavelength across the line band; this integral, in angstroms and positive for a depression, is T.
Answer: -2.4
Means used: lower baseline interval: 9.45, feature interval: 10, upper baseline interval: 9.75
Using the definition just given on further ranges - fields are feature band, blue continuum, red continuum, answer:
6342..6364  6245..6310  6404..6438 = -0.2 angstroms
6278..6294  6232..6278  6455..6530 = -0.1 angstroms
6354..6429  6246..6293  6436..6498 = -0.8 angstroms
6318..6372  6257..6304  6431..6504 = -1.0 angstroms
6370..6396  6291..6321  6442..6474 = 0.7 angstroms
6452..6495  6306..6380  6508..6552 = 0.6 angstroms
